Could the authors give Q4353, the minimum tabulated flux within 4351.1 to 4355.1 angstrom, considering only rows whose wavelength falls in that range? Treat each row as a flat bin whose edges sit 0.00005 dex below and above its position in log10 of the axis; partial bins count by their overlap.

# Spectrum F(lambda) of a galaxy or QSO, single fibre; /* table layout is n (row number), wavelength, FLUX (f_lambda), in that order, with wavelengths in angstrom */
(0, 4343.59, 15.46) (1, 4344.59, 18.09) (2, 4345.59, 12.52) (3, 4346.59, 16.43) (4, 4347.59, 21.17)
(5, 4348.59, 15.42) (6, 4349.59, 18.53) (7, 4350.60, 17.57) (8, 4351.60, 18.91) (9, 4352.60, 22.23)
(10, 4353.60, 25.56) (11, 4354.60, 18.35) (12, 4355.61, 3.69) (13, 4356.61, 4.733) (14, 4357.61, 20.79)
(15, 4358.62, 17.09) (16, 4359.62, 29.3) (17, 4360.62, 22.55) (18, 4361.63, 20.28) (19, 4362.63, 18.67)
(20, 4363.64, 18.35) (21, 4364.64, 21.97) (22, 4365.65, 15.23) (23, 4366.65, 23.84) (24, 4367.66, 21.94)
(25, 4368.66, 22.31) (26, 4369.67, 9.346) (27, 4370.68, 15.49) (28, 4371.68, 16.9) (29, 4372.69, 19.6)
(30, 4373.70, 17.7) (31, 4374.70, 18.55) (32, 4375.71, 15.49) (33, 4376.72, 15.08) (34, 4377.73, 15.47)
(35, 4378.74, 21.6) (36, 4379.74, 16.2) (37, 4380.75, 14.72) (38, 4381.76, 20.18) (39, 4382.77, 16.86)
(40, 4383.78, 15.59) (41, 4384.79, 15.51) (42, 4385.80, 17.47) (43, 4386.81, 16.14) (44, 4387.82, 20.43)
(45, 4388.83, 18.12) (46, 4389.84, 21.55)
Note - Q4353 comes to 18.35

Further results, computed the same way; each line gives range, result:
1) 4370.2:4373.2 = 15.49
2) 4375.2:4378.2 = 15.08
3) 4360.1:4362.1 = 20.28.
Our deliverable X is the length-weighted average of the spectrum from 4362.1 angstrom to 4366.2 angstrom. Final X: 18.7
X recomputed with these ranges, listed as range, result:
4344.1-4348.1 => 17.1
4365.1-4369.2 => 20.7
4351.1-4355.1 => 21.3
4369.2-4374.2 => 15.9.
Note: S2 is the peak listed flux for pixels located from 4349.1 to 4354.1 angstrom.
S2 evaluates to 25.56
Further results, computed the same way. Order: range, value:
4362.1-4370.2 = 23.84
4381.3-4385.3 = 20.18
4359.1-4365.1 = 29.3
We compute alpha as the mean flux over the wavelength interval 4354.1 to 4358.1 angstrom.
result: 11.9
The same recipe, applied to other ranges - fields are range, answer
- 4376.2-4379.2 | 17.3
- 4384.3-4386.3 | 16.5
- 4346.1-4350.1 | 17.9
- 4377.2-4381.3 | 17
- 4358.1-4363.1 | 21.6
